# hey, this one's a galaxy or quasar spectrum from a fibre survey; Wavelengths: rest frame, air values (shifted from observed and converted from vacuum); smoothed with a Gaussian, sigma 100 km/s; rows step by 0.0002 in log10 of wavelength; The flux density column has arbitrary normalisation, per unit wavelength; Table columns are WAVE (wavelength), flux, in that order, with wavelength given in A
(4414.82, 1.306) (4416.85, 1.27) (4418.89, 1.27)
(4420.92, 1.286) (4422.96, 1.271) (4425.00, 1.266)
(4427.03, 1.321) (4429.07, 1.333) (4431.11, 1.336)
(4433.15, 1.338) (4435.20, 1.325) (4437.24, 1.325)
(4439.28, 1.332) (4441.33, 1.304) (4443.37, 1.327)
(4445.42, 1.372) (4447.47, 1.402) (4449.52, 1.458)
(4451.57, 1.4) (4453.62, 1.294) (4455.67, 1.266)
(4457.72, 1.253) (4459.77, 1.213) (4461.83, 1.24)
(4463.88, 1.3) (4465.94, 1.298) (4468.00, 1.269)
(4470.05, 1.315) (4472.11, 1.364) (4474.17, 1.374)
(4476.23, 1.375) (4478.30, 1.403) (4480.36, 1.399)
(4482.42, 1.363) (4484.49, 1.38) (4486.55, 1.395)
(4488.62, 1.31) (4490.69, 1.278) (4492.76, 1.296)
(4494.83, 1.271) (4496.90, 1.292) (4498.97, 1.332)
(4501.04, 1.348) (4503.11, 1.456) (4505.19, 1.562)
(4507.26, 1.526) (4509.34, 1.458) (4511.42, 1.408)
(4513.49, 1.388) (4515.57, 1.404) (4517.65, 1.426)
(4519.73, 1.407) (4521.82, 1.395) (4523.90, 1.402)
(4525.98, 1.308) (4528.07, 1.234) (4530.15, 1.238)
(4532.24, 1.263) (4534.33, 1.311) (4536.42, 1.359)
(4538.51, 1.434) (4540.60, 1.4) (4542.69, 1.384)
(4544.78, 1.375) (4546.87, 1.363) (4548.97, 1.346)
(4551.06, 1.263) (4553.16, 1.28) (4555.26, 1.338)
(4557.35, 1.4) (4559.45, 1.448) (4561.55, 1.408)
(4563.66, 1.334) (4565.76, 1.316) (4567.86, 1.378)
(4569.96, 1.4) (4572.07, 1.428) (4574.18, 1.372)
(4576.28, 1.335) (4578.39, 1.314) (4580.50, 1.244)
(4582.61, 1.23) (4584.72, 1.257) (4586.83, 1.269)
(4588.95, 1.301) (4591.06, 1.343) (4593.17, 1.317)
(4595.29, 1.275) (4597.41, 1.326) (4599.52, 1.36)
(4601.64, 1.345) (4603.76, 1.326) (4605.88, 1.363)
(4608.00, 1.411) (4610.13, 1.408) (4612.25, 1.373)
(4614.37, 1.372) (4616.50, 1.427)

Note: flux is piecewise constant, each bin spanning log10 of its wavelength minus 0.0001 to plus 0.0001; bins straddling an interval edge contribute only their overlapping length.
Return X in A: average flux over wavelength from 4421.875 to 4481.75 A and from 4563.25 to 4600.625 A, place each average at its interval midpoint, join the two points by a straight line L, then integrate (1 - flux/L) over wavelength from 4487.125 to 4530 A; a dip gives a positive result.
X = -1.5 A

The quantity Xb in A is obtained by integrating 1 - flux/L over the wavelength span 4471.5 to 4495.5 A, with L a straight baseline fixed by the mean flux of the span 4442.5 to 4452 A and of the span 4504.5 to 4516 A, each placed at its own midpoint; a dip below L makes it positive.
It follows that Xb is 1.3 A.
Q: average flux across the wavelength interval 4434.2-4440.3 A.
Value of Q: 1.33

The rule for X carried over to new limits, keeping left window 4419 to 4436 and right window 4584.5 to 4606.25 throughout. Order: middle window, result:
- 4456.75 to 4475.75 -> 0.2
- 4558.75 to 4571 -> -0.6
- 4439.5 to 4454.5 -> -0.6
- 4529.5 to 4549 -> -0.5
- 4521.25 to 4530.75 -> 0.0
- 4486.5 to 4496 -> 0.1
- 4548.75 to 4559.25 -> -0.1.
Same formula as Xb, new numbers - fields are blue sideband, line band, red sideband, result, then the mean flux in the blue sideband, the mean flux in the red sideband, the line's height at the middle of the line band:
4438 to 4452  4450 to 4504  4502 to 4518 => 3.19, 1.37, 1.45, 1.41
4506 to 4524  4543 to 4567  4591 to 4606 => 0.47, 1.43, 1.33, 1.38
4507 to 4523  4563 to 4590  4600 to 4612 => 1.27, 1.42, 1.37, 1.39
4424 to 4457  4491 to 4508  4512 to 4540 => -0.38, 1.34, 1.35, 1.35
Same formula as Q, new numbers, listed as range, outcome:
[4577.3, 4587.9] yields 1.26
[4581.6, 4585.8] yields 1.24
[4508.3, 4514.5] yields 1.42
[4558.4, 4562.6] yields 1.43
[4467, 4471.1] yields 1.29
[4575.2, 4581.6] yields 1.3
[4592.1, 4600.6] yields 1.32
